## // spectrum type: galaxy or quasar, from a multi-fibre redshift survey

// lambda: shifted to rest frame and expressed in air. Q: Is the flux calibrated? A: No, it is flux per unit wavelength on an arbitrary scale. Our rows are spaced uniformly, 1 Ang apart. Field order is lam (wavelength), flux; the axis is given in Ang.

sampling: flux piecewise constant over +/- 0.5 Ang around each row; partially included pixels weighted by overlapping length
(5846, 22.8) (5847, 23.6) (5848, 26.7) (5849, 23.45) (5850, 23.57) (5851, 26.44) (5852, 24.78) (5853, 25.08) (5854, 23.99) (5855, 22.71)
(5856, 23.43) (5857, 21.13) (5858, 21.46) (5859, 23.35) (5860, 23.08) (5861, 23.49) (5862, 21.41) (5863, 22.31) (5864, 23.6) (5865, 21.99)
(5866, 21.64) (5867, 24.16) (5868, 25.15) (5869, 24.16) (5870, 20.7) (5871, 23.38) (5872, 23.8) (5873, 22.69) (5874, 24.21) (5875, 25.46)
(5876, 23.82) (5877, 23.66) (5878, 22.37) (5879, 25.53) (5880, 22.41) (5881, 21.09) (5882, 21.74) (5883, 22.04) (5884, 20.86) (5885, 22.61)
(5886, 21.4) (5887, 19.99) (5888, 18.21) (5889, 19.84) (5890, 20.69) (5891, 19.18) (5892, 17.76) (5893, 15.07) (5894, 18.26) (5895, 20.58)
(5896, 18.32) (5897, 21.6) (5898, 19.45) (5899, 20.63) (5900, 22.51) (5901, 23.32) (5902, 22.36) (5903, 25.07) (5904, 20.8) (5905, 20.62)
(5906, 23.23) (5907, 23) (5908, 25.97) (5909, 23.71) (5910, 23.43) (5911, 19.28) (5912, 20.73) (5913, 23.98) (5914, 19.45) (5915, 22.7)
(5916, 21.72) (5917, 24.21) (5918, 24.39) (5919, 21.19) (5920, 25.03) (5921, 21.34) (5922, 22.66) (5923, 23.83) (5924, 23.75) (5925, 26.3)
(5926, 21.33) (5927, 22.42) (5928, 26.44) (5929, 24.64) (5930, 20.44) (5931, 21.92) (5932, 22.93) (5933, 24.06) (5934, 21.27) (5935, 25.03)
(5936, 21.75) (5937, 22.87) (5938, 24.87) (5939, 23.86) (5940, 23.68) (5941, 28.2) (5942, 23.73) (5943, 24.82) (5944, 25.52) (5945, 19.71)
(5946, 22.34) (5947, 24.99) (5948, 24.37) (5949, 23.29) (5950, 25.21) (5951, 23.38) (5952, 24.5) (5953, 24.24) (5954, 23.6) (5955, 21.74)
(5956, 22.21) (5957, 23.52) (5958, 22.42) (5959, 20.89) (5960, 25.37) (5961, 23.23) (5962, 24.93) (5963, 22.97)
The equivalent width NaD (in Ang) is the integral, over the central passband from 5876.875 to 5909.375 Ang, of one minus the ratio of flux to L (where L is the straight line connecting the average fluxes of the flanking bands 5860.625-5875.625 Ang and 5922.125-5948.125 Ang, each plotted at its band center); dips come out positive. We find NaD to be 2.9 Ang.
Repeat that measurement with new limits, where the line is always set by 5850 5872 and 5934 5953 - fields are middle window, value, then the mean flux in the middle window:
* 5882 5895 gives 2.0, 19.8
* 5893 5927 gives 2.1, 22.2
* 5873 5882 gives 0.0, 23.4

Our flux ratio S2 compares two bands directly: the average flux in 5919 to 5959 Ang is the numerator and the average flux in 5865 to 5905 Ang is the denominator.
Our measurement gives 1.08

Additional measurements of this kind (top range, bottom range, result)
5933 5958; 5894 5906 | 1.11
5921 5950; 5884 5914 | 1.12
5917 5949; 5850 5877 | 1.01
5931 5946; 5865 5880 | 1.00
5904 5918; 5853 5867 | 0.99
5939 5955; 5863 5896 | 1.10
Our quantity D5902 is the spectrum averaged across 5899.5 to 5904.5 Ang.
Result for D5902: 22.8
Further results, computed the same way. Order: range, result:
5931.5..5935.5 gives 23.3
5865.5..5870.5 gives 23.2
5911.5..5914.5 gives 21.4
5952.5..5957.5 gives 23.1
